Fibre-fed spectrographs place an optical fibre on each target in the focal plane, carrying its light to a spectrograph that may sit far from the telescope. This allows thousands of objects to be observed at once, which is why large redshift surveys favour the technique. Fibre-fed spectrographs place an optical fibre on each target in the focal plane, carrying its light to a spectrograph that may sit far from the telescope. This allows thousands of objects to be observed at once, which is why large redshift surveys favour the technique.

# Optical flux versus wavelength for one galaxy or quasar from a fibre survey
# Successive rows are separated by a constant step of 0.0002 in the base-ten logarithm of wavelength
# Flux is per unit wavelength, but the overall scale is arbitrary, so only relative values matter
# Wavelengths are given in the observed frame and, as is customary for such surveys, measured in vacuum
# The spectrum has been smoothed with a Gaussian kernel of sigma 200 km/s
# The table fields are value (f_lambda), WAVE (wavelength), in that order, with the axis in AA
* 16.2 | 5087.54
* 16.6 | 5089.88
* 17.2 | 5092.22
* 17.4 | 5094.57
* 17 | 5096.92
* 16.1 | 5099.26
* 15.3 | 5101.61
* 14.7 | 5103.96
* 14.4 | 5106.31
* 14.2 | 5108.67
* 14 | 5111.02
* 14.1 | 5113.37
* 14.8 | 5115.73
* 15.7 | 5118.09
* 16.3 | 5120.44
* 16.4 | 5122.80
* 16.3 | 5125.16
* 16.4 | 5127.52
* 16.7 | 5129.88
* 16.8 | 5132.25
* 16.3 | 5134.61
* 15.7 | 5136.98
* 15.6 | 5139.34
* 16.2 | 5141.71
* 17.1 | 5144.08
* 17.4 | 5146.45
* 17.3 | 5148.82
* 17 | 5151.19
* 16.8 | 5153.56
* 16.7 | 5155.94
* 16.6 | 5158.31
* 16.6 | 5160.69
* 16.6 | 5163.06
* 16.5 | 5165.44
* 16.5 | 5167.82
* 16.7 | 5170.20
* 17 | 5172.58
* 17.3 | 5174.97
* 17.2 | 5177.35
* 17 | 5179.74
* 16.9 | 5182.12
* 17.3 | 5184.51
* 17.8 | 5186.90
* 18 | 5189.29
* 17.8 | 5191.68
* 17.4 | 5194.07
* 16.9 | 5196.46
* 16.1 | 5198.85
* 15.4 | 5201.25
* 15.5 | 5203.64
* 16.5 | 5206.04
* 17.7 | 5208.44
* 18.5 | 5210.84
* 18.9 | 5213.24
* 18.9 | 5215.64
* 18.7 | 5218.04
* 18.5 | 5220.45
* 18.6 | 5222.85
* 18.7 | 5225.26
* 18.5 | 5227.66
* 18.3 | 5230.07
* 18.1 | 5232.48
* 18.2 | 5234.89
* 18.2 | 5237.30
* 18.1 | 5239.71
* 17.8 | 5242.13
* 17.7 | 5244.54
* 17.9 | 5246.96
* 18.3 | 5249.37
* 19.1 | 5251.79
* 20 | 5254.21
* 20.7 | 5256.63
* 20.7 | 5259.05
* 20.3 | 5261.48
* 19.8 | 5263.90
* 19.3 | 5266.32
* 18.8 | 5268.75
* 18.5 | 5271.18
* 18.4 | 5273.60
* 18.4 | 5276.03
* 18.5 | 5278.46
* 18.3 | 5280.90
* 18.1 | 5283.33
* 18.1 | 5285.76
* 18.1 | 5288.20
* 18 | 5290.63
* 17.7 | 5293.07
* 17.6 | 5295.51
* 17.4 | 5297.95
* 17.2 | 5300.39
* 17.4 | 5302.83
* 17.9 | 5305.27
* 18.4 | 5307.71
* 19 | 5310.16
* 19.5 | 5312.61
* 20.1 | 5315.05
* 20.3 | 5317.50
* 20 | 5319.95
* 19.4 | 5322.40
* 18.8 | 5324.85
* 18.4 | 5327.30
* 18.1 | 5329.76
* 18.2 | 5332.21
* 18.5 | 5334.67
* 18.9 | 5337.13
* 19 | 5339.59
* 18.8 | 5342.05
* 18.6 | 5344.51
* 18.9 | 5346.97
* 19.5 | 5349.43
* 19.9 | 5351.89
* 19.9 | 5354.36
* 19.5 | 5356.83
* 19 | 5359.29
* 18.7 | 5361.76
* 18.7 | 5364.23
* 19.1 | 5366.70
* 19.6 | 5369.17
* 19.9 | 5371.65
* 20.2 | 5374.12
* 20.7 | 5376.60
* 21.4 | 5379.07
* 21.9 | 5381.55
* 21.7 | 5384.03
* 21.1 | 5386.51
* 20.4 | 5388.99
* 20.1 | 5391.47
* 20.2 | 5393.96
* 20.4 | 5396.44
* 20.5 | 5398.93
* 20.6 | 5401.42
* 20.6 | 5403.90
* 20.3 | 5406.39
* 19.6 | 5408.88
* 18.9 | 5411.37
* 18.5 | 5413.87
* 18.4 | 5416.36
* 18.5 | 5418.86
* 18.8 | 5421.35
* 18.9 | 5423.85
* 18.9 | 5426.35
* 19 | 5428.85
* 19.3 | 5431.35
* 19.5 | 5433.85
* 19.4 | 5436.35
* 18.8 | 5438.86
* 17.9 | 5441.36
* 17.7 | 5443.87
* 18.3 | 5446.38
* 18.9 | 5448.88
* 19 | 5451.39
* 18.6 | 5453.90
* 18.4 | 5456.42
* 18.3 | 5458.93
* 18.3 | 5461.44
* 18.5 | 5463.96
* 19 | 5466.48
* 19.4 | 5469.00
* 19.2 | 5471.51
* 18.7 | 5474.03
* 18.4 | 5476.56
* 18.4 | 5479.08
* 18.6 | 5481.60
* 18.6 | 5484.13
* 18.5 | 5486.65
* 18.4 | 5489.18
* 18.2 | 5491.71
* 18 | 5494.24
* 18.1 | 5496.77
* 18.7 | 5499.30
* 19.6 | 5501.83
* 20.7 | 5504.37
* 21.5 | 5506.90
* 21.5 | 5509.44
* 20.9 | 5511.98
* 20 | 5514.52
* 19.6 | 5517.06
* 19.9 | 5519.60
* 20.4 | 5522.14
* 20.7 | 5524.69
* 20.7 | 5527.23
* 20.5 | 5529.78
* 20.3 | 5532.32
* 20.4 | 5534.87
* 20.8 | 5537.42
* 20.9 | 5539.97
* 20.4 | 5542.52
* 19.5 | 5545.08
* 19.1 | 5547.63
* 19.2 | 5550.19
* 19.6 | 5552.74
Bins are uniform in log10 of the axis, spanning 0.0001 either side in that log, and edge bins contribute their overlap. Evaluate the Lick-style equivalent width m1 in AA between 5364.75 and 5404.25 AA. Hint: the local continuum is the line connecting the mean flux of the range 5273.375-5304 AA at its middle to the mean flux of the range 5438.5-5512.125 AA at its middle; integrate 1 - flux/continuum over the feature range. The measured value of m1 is -4.46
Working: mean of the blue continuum 17.9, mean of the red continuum 18.9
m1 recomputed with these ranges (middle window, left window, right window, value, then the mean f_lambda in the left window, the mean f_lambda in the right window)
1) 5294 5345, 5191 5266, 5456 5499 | -0.7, 18.3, 18.5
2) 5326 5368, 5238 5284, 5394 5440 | 0.5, 18.9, 19.4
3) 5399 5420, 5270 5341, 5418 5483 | -0.9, 18.5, 18.7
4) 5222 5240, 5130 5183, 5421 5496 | -1.2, 16.7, 18.7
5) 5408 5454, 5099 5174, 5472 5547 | 0.3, 16.1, 19.7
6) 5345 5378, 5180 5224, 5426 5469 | -2.2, 17.5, 18.7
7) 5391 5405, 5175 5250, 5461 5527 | -1.2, 17.7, 19.3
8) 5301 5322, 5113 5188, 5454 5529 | -1.4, 16.6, 19.3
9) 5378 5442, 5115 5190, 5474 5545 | -3.1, 16.7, 19.7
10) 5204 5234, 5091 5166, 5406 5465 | -2.4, 16.1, 18.8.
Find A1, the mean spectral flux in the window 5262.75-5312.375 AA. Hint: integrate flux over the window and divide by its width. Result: 18.3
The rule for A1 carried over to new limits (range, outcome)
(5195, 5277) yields 18.4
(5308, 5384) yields 19.4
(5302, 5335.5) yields 18.9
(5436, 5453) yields 18.5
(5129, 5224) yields 17.1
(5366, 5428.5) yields 20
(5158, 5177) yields 16.8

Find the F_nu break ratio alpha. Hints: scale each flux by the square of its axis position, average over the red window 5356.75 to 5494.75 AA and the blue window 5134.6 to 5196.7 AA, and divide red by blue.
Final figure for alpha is 1.26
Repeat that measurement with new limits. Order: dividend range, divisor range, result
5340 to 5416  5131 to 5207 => 1.28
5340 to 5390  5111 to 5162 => 1.33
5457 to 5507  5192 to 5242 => 1.17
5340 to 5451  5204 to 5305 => 1.12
